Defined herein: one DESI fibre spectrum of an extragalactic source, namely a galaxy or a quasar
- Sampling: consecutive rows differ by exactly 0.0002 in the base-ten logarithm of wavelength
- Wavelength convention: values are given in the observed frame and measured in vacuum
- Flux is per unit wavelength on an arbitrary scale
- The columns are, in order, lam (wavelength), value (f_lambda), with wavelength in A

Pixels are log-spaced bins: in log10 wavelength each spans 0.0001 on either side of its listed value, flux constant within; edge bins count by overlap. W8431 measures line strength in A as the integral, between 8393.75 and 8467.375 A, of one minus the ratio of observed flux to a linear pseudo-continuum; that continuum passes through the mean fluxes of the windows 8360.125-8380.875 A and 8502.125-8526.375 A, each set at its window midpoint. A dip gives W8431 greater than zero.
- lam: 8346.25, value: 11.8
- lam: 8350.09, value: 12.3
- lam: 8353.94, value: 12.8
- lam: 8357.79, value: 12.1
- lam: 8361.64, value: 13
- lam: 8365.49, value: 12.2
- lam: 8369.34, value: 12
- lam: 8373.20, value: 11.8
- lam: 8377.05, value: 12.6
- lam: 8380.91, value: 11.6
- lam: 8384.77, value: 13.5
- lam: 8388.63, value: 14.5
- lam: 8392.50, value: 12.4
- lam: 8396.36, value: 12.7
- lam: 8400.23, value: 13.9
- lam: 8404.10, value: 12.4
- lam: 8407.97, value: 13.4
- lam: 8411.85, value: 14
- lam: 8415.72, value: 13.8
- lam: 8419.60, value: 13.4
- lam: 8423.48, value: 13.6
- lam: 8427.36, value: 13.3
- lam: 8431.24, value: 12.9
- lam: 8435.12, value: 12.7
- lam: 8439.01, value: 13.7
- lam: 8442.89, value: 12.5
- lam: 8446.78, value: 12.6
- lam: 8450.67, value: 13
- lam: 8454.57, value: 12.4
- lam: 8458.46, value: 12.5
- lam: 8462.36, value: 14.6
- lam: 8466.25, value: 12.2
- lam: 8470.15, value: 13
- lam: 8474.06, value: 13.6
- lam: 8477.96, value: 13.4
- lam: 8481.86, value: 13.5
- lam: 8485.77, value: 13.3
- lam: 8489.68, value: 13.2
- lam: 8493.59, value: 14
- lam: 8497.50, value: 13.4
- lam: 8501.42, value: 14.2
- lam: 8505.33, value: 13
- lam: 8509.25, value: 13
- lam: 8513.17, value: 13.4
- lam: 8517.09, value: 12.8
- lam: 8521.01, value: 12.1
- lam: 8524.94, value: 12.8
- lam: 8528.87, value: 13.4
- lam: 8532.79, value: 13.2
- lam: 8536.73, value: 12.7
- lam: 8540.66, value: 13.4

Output -3.61 A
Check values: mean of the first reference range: 12.2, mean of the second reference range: 12.9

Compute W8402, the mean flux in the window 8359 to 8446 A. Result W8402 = 13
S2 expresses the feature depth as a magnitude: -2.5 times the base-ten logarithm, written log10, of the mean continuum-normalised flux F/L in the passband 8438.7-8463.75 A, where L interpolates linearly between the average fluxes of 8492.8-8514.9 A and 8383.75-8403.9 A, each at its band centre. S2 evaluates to 0.04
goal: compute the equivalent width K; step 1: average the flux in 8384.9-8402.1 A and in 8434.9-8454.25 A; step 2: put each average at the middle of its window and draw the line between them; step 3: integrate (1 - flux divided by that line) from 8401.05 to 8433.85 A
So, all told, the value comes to -0.5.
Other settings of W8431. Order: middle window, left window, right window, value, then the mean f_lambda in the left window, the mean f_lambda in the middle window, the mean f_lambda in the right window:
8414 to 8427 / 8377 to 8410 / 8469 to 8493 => -0.42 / 13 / 13.6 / 13.4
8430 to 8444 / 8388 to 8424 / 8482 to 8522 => 0.37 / 13.4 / 13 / 13.3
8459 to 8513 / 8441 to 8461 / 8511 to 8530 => -2.64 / 12.7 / 13.4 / 12.9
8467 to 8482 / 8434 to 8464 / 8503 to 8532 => -0.33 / 13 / 13.3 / 13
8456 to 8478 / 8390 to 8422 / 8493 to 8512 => 0.37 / 13.3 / 13.2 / 13.5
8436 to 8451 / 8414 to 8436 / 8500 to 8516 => 0.44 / 13.3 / 12.9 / 13.3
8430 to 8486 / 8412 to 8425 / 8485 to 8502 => 2.33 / 13.7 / 13.1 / 13.6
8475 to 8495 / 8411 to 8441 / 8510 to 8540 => -0.53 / 13.4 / 13.5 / 12.9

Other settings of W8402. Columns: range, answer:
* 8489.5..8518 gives 13.4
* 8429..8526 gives 13.1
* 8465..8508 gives 13.4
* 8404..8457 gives 13.1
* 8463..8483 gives 13.2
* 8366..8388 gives 12.4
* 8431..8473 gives 12.9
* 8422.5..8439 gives 13.2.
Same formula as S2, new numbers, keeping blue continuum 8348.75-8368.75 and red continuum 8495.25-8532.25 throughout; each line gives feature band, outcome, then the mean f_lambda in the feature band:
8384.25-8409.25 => -0.05 mag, 13.2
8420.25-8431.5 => -0.05 mag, 13.3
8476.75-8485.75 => -0.04 mag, 13.4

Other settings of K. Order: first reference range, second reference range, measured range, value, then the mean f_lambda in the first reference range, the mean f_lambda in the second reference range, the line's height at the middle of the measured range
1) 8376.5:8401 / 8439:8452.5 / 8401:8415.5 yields -0.48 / 13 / 12.8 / 13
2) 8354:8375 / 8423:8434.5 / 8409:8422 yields -0.73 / 12.3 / 13.2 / 13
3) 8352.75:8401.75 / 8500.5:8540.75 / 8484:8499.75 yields -0.62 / 12.7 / 13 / 13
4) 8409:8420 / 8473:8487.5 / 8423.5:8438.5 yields 0.61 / 13.7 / 13.4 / 13.7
